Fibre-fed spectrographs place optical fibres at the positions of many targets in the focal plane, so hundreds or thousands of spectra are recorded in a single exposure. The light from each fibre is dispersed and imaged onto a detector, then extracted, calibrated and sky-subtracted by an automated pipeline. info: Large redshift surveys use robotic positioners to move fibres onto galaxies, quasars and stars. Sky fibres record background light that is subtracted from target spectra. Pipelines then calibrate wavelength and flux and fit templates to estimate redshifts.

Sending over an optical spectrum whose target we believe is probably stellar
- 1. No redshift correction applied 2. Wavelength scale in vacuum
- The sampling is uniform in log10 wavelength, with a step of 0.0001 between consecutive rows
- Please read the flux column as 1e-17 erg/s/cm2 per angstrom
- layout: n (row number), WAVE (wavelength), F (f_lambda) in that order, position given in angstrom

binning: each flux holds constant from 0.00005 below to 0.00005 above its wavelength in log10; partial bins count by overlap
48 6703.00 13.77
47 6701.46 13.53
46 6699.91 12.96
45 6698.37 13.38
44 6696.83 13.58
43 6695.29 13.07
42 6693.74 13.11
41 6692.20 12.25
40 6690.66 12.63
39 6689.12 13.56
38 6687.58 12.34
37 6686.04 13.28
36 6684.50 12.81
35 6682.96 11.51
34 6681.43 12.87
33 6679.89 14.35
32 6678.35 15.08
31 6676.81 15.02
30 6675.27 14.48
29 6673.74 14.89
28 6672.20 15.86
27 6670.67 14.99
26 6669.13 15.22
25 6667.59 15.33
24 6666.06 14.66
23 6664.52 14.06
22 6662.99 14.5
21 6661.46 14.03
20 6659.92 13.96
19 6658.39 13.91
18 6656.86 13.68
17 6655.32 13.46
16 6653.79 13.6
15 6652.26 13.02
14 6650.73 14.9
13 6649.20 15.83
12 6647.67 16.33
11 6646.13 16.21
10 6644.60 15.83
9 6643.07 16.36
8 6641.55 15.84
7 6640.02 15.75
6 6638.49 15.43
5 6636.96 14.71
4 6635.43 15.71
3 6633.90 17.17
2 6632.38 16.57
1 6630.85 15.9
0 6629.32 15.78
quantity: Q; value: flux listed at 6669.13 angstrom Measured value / 15.22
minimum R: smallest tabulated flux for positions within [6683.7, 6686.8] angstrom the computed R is 12.81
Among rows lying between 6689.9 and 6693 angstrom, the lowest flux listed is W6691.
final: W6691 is 12.25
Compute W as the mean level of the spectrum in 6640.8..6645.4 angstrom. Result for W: 16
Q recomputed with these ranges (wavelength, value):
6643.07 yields 16.36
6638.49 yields 15.43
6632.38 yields 16.57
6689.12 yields 13.56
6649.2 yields 15.83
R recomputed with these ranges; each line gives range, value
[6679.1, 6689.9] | 11.51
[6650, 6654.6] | 13.02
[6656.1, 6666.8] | 13.68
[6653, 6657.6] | 13.46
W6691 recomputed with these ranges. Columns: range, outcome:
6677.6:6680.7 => 14.35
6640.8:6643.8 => 15.84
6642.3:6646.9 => 15.83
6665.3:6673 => 14.66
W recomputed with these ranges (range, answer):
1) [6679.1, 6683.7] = 12.9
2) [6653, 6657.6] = 13.6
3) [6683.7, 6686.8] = 13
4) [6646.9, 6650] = 16.1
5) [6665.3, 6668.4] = 15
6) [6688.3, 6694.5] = 12.9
